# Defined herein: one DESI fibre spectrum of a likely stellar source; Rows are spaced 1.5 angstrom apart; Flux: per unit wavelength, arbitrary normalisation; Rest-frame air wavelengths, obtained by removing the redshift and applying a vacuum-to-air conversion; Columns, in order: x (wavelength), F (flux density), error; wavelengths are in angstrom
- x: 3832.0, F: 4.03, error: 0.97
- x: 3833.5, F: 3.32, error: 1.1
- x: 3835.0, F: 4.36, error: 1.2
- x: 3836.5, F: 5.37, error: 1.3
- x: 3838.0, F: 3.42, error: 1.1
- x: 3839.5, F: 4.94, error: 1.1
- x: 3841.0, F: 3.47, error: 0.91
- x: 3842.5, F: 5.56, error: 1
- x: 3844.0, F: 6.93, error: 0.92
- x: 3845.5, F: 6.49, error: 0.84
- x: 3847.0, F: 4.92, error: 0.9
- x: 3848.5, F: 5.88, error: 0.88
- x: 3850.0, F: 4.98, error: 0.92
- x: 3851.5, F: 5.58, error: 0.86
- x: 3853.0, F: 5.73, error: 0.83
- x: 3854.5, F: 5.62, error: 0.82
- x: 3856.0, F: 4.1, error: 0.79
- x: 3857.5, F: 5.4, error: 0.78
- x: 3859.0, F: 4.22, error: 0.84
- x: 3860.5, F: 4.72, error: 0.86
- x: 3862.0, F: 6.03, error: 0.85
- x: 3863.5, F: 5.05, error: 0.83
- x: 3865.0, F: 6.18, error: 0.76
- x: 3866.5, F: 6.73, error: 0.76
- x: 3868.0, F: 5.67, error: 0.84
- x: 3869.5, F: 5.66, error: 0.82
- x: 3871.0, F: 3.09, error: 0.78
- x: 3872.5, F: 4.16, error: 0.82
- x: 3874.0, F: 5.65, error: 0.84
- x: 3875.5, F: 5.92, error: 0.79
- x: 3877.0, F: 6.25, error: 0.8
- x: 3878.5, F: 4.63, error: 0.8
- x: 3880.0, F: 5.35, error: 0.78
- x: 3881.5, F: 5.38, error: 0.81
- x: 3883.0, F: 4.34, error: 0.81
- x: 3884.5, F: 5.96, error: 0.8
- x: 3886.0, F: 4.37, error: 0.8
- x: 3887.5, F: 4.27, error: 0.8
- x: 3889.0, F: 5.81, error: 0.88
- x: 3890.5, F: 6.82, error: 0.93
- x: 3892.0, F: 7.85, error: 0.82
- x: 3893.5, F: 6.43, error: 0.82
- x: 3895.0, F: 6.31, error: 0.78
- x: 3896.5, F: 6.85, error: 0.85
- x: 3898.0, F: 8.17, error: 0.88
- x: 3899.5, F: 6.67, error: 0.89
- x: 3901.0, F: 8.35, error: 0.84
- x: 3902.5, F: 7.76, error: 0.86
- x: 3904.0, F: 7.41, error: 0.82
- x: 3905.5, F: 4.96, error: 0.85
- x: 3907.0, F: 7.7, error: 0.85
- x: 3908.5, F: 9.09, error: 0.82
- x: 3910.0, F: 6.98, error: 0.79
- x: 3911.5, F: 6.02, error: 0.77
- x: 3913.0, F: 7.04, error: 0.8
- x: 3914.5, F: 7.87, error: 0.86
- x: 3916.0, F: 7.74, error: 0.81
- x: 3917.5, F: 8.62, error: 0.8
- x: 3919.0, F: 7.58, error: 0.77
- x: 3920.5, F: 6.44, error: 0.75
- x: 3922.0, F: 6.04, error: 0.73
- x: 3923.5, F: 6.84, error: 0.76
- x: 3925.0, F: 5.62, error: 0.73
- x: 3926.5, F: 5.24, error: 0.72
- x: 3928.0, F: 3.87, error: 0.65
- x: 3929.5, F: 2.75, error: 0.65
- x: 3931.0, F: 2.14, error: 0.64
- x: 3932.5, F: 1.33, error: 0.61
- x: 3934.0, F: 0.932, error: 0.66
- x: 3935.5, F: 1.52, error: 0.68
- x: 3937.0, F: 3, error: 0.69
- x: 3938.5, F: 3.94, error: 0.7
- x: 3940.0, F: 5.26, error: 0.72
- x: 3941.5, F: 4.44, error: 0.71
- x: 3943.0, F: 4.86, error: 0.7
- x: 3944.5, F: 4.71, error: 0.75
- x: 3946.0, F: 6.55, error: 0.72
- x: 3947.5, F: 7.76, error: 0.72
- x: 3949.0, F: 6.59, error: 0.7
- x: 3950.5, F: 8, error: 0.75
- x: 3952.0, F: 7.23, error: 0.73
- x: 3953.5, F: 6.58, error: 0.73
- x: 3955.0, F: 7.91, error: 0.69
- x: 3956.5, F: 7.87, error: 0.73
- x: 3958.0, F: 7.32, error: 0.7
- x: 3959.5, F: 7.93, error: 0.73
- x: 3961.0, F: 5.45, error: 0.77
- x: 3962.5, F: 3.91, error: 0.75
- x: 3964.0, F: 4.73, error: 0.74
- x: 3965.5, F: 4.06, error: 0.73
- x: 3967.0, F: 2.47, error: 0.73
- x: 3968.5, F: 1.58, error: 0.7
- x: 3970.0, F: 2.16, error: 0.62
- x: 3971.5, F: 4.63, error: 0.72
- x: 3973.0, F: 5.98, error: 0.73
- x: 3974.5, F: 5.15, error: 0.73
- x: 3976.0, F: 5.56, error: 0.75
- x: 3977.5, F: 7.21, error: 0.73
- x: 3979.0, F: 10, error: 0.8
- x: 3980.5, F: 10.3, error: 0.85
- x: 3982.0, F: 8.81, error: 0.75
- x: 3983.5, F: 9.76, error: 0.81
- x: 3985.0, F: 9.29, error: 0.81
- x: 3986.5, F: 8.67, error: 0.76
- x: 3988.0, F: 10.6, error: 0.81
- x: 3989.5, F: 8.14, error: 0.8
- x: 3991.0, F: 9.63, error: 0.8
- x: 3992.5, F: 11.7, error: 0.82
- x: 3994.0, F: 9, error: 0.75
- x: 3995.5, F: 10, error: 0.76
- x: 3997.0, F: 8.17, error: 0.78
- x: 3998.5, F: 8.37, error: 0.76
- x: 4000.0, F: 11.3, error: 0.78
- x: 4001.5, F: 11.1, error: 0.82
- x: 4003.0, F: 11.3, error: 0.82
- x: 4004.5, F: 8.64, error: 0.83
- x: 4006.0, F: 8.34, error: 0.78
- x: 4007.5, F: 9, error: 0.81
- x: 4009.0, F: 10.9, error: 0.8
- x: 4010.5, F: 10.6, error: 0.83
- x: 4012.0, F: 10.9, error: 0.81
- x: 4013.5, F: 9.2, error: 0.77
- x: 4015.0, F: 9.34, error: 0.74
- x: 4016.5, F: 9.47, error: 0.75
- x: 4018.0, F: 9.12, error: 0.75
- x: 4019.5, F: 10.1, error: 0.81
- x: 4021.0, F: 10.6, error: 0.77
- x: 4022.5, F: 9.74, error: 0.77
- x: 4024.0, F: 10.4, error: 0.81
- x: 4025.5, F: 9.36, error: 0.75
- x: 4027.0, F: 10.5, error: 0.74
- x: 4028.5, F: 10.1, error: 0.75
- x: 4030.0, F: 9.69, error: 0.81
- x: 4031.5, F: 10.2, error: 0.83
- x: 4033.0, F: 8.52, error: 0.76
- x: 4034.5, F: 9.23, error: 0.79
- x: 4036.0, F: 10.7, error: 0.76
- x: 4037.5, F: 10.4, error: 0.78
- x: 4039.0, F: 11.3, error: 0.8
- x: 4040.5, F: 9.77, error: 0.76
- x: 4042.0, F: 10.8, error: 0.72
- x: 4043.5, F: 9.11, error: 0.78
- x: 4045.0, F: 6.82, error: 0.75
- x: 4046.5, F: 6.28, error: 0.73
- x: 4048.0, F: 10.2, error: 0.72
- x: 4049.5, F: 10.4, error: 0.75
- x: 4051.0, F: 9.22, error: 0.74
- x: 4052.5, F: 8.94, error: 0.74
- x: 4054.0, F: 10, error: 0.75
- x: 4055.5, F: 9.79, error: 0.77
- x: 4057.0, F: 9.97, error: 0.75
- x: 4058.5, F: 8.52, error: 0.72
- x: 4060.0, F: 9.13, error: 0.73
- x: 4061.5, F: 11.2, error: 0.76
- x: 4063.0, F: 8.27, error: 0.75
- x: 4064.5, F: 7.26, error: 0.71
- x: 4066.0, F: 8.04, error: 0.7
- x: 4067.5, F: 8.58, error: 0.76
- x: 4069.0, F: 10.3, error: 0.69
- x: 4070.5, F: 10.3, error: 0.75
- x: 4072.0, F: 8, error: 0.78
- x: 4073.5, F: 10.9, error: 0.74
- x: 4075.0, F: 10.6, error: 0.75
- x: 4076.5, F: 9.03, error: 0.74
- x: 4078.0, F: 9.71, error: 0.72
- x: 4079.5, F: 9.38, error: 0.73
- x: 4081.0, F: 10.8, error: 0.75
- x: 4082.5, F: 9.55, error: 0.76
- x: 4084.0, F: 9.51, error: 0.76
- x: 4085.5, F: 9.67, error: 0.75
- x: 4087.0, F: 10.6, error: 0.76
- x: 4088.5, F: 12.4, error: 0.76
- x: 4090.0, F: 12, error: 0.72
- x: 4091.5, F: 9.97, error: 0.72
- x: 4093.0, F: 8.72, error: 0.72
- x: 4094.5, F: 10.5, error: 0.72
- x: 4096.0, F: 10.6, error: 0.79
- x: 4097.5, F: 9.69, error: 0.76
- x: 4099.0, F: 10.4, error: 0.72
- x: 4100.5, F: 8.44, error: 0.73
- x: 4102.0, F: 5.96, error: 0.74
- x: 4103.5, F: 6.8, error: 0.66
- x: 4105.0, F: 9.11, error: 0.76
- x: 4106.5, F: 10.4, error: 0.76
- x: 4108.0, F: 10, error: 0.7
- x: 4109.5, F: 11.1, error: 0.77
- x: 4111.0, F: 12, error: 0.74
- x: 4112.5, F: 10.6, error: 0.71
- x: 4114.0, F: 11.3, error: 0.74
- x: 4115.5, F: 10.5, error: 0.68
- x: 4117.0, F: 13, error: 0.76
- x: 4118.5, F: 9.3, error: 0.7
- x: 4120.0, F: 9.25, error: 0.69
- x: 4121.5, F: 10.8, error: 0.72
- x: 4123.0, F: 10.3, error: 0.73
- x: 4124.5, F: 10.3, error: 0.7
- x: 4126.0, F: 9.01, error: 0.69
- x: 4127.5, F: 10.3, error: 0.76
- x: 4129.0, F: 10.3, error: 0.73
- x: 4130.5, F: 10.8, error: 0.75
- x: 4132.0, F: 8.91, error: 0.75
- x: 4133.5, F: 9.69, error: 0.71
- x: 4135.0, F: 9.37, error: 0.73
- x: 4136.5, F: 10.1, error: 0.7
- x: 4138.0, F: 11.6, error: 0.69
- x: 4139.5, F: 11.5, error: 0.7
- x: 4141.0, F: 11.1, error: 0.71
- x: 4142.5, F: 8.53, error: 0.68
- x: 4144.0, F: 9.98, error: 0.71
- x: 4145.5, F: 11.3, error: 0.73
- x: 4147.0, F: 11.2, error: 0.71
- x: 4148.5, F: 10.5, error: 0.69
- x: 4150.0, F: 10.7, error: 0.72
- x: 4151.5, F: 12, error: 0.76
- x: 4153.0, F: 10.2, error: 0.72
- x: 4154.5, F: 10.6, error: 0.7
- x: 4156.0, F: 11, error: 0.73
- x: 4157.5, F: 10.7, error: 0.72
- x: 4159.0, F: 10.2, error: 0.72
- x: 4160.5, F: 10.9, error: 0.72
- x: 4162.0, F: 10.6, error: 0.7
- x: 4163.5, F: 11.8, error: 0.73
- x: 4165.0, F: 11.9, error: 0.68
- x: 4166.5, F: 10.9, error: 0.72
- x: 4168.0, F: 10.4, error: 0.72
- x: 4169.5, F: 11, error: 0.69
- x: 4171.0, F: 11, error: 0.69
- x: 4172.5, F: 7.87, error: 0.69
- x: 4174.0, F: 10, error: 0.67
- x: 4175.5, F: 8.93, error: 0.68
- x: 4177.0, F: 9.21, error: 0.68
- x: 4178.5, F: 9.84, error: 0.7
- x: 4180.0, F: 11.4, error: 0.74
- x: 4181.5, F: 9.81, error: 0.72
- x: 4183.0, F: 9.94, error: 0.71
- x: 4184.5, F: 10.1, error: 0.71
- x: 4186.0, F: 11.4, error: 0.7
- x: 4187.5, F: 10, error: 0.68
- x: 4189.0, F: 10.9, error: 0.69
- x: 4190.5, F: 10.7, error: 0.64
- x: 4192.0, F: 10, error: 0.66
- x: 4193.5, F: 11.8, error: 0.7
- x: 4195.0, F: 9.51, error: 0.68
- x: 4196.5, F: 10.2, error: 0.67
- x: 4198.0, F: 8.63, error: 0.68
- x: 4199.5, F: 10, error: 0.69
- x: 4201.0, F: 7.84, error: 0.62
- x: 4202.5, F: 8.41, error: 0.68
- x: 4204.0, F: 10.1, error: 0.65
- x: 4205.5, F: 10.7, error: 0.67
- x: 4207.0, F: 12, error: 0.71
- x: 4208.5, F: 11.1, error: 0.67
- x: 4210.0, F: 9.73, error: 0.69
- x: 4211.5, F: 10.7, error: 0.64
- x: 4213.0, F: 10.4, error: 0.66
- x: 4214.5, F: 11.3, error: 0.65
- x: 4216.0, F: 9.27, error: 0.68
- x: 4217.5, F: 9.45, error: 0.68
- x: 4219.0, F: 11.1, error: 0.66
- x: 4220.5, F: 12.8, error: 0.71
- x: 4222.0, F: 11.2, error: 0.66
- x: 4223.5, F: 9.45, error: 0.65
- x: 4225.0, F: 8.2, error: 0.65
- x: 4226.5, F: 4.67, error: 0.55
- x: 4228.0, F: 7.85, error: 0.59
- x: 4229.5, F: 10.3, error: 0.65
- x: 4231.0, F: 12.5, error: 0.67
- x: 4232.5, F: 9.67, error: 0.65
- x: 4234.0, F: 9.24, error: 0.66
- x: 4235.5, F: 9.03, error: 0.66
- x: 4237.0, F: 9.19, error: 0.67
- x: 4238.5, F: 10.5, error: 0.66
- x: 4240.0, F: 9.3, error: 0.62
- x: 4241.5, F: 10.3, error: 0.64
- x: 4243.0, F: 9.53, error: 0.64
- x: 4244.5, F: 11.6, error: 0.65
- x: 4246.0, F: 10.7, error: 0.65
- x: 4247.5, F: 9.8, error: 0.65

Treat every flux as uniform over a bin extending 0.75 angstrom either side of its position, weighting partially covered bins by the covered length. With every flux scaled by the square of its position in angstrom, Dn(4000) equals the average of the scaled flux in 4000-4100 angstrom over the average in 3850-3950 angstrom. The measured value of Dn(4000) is 1.9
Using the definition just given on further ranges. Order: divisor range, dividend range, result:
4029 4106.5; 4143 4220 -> 1.15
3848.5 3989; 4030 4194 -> 1.87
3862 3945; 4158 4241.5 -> 2.07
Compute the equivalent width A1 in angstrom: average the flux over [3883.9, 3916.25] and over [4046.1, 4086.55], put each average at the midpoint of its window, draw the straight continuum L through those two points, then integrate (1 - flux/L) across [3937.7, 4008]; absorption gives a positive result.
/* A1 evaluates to 6.6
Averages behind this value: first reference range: 6.83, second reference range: 9.43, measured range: 7.27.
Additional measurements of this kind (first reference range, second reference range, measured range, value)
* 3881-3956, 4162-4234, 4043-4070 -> -3.42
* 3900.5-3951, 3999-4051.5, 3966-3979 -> 5.12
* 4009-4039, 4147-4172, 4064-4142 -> 3.92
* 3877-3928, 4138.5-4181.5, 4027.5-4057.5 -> -3.03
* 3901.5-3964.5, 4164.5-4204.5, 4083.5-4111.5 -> -4.15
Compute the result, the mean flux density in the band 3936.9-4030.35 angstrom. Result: 7.88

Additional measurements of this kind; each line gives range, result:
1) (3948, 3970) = 5.73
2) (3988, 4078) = 9.61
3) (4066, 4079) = 9.58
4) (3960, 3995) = 6.93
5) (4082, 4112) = 9.88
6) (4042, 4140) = 9.77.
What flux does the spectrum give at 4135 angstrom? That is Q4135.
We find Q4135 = 9.37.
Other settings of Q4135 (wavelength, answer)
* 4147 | 11.2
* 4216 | 9.27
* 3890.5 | 6.82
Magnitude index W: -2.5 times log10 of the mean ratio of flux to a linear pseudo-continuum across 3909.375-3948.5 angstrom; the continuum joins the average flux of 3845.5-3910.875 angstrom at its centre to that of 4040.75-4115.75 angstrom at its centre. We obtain 0.29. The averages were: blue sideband 5.89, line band 5.2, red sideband 9.62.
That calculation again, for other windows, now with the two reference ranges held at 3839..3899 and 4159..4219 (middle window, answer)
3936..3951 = 0.23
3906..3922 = -0.19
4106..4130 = -0.15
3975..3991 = -0.22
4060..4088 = -0.12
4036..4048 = -0.16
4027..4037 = -0.23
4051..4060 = -0.14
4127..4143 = -0.08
